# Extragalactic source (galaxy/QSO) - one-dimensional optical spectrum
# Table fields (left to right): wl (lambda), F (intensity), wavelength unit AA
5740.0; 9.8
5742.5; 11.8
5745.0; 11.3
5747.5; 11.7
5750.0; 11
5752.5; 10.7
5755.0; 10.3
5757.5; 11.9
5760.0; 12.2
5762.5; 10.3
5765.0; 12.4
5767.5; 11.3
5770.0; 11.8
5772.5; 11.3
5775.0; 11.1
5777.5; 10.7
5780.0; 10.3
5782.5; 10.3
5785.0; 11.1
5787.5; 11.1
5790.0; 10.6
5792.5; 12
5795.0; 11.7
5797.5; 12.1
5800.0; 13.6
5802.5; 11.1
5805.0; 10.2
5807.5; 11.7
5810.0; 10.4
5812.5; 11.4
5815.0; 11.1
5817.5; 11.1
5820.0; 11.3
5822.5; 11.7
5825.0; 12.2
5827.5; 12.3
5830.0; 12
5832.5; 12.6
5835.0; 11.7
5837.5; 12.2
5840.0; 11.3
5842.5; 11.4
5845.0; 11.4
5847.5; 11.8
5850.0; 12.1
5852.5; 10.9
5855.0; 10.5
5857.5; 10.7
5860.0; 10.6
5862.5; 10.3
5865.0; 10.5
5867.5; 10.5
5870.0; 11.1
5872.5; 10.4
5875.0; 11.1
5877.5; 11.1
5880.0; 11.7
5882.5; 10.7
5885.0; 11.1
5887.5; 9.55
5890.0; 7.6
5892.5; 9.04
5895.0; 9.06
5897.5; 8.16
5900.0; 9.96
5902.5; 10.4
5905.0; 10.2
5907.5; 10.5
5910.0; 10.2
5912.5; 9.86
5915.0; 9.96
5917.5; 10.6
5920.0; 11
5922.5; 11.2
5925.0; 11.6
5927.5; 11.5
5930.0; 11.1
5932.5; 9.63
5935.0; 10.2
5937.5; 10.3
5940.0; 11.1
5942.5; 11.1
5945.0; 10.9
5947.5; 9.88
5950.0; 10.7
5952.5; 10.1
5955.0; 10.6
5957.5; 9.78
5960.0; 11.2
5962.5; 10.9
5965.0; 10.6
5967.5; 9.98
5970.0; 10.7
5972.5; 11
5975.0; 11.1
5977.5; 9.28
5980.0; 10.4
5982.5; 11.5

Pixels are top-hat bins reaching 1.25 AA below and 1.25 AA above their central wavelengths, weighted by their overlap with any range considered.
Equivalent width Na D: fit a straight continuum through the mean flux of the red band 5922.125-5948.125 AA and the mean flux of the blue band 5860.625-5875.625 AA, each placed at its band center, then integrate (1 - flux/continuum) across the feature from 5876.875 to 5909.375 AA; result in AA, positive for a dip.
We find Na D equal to 2.4 AA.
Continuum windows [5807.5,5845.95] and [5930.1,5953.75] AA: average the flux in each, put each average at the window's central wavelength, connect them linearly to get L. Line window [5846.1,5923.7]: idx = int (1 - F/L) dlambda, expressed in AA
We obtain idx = 4.46 AA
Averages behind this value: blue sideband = 11.6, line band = 10.4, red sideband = 10.5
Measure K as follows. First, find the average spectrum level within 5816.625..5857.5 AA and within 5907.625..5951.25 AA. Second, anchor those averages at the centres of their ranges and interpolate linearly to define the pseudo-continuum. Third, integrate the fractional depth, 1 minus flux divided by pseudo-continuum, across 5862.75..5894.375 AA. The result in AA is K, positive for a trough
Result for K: 2.40 AA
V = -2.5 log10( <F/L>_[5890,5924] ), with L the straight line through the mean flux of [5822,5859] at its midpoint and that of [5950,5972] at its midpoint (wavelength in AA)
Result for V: 0.11 mag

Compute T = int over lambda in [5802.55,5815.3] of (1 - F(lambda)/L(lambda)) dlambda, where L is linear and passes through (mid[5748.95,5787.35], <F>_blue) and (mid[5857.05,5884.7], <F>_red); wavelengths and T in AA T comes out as 0.0 AA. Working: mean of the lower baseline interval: 11.1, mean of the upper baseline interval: 10.8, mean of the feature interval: 11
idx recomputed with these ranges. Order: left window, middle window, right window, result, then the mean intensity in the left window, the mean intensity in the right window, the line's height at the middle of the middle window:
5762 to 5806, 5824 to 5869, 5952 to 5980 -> -1.47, 11.3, 10.5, 11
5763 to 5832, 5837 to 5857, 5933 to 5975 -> -0.46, 11.4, 10.6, 11.1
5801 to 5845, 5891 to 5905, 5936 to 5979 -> 2.04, 11.5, 10.5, 11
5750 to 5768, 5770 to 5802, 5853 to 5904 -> -0.88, 11.3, 10.2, 11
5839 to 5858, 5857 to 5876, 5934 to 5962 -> 0.87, 11.3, 10.5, 11.2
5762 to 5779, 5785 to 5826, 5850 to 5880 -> -1.20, 11.3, 10.8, 11.1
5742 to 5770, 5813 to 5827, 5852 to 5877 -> -0.73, 11.4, 10.7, 11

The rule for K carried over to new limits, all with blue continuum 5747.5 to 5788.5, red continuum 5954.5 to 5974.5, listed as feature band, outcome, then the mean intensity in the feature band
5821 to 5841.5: -1.91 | 12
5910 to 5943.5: 0.10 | 10.7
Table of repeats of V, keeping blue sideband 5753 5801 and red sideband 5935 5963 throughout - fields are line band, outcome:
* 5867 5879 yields 0.00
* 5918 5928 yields -0.06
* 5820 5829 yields -0.08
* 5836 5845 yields -0.05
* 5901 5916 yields 0.06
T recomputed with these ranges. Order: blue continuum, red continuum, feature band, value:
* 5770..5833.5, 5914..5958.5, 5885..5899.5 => 2.6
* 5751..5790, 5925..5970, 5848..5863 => -0.1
